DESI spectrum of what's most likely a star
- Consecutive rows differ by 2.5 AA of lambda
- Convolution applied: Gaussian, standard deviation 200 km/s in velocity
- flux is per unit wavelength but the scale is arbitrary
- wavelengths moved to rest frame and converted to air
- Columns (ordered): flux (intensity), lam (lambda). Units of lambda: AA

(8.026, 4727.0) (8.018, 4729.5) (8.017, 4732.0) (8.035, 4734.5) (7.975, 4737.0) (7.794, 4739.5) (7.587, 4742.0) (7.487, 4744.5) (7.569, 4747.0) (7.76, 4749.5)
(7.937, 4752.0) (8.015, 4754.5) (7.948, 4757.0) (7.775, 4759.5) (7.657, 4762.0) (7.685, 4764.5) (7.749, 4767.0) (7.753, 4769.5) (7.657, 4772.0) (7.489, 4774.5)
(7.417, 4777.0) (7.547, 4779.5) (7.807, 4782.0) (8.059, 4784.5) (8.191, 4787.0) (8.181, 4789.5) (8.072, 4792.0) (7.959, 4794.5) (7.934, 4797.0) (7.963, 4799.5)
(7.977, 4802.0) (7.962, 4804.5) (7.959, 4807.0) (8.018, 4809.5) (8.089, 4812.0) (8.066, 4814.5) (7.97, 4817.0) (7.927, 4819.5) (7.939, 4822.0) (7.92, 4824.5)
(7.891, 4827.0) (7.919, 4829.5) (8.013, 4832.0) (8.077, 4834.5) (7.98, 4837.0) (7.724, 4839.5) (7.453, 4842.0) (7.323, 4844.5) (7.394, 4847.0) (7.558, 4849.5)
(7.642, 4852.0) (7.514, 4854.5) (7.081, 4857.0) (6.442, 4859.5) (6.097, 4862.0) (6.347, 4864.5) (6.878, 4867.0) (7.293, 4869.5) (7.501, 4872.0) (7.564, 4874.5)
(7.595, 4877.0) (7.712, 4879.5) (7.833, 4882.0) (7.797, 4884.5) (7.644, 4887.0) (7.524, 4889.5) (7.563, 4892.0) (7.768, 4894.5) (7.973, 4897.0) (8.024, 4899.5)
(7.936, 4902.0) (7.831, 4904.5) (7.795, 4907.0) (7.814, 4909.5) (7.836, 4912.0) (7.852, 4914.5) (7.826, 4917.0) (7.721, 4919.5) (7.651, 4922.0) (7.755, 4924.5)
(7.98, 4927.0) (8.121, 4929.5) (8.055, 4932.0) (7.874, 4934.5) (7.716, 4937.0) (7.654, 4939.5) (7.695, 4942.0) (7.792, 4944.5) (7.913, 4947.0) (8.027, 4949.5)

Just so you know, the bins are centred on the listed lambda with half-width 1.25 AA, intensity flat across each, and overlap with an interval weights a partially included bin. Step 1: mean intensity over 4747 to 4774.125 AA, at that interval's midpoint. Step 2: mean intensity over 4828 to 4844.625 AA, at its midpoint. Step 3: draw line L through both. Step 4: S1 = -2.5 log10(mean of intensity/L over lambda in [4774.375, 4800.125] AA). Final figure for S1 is -0.01 mag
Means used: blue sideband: 7.77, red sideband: 7.82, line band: 7.89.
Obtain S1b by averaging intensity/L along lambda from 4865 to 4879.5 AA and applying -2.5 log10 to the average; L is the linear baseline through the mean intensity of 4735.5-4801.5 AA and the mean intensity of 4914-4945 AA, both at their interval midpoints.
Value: 0.07 mag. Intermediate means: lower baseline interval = 7.81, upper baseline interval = 7.82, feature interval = 7.34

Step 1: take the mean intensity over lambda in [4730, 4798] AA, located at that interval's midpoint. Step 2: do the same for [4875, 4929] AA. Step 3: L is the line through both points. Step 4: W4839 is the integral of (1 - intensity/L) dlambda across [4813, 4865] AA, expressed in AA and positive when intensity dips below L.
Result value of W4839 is 1.6 AA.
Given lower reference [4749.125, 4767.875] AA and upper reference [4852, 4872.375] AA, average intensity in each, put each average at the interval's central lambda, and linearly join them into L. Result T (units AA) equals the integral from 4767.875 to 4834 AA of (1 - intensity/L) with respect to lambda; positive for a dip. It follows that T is -4.2 AA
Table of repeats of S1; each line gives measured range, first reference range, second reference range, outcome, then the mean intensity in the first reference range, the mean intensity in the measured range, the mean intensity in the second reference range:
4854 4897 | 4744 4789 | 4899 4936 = 0.07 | 7.76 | 7.32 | 7.87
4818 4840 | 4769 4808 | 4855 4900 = -0.04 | 7.87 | 7.94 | 7.36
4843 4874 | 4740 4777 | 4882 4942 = 0.10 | 7.71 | 7.1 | 7.81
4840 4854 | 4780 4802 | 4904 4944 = 0.06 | 8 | 7.49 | 7.82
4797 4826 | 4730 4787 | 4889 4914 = -0.03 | 7.77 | 7.98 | 7.82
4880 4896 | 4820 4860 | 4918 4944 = 0.01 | 7.64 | 7.69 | 7.82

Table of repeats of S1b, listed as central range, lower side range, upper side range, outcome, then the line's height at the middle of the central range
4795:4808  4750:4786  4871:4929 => -0.03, 7.76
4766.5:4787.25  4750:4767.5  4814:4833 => 0.02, 7.86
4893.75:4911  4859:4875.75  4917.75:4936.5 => -0.06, 7.47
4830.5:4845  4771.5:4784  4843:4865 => -0.09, 7.19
